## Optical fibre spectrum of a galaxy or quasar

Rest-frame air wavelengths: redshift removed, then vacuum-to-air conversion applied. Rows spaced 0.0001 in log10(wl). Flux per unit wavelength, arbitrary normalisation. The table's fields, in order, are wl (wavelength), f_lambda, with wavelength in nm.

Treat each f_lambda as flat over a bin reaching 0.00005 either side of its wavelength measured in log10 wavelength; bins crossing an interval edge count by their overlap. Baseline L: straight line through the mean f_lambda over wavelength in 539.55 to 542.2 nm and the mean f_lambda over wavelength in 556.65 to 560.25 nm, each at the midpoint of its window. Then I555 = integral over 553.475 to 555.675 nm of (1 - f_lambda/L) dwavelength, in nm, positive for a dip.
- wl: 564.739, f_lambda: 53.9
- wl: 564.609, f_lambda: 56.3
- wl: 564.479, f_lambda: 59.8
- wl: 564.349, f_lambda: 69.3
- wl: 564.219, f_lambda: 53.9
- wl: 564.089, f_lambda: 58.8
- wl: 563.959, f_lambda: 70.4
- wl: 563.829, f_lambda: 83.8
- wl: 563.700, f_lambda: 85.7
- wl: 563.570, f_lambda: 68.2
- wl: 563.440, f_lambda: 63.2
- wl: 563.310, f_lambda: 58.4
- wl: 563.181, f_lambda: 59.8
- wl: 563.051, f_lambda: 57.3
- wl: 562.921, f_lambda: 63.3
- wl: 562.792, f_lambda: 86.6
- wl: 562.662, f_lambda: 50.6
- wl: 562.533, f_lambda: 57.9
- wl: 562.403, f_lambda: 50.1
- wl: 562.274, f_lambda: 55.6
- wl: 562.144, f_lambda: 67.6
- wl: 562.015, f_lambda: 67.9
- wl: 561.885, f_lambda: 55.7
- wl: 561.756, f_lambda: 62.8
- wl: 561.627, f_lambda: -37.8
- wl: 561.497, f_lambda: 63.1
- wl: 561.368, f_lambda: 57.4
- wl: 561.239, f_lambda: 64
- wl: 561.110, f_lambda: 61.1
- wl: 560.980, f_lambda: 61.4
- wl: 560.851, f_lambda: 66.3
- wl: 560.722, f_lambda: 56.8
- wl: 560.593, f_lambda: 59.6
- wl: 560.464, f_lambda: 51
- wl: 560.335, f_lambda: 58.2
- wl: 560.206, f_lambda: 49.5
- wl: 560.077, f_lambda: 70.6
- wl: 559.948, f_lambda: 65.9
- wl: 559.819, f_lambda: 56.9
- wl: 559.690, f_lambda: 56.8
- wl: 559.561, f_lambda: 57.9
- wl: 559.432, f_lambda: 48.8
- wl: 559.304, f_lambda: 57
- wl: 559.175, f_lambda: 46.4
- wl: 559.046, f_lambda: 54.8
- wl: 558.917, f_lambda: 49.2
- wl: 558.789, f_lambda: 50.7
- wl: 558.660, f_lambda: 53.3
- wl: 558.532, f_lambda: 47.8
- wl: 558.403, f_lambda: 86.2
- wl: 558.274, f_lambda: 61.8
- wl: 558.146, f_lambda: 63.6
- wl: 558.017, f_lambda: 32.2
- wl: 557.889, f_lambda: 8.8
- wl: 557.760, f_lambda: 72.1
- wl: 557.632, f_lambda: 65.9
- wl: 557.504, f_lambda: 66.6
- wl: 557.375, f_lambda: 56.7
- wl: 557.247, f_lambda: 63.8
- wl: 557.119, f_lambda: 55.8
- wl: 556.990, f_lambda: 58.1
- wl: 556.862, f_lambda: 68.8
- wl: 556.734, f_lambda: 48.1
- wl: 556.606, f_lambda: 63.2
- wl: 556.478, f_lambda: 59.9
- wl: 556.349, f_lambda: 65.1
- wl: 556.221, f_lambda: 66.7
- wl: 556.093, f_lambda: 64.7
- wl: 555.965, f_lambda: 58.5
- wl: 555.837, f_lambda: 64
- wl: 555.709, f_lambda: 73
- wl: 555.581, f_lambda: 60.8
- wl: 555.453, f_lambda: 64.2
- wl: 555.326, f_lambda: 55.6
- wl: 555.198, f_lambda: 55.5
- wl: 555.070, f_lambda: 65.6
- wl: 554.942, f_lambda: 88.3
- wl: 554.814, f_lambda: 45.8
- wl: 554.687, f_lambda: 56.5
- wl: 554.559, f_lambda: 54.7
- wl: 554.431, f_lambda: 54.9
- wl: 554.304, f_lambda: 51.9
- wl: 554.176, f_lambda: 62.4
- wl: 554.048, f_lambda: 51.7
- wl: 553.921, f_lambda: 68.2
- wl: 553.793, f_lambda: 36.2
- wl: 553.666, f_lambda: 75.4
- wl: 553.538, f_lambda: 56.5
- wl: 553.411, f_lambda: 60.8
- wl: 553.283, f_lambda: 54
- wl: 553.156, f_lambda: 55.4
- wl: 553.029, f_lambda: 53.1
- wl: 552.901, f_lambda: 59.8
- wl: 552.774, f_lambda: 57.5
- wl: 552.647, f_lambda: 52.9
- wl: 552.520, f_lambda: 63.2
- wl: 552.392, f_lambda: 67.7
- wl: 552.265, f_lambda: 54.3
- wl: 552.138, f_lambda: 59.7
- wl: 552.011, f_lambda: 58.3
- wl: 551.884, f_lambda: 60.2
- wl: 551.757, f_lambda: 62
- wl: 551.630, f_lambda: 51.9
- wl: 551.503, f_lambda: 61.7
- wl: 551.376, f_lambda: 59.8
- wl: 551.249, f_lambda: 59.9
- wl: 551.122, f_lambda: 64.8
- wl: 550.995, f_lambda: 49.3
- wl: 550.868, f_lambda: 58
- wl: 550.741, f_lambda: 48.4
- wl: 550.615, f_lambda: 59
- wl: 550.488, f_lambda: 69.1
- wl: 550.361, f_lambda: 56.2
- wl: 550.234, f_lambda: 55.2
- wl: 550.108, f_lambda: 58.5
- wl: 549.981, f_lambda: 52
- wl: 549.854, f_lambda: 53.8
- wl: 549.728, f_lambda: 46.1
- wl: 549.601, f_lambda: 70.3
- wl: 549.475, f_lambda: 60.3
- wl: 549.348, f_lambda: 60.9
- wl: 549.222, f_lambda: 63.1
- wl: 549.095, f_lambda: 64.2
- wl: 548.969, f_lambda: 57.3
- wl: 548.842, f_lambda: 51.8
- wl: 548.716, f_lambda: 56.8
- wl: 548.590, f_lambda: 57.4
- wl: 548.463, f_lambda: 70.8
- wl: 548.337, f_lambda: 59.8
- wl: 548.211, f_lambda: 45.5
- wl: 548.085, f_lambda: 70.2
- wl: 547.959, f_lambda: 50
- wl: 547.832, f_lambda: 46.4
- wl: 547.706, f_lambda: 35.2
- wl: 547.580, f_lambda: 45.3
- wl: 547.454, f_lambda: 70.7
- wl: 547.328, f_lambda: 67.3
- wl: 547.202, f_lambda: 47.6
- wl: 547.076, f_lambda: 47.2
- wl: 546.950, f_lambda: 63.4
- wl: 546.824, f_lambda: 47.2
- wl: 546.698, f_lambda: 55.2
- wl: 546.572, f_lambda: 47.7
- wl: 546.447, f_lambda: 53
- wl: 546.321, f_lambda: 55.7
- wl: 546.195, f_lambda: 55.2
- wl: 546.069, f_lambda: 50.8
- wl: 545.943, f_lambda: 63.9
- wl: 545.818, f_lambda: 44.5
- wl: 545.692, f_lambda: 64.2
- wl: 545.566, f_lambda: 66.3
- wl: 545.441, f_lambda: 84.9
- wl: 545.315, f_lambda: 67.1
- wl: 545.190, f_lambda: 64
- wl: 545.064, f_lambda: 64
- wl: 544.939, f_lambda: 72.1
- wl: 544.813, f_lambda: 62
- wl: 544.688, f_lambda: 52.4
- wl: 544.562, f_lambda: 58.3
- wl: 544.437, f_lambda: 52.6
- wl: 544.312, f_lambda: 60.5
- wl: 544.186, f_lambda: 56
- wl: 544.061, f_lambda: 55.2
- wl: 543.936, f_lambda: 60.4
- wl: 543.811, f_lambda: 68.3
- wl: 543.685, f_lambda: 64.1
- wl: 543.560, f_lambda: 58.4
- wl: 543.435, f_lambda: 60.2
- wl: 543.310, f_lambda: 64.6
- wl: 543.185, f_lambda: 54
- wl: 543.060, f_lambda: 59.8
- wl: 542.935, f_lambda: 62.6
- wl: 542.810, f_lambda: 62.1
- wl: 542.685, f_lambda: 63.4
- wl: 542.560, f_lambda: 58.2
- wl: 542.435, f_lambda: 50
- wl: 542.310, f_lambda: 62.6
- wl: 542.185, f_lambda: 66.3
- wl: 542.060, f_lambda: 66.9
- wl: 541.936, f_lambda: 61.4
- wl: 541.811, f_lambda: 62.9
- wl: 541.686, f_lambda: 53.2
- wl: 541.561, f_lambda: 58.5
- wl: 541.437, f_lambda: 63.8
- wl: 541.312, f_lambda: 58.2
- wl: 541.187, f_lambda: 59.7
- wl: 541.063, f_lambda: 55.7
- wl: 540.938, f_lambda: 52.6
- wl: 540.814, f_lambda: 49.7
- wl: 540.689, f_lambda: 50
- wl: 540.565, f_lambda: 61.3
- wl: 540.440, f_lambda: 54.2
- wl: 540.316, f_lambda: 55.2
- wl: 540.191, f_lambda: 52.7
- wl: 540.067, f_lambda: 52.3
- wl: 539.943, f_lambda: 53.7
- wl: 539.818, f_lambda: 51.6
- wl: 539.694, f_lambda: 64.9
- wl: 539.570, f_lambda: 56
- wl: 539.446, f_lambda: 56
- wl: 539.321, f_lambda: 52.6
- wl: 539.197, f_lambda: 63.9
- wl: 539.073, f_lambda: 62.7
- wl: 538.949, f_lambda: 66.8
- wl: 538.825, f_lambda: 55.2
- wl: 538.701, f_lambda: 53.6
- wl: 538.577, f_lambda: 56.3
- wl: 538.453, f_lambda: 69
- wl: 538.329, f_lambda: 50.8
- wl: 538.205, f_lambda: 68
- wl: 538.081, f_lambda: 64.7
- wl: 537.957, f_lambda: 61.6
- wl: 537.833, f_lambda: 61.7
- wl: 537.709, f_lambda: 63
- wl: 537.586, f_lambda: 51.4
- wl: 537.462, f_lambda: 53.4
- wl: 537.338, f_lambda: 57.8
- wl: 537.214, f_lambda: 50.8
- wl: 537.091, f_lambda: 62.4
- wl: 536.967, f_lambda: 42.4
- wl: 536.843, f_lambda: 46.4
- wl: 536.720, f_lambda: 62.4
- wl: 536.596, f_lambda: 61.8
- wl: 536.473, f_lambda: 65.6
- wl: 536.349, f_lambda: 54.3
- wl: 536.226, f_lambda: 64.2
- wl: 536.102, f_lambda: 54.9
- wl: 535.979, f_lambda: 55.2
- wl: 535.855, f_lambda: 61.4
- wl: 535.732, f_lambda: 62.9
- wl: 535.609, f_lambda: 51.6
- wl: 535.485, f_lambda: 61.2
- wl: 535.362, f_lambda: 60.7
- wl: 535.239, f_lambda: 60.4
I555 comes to -0.11 nm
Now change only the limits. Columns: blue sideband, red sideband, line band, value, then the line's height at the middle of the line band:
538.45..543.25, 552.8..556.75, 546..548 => 0.22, 58.8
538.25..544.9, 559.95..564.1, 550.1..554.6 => 0.09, 59.1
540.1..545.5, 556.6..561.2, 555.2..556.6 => -0.13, 57.5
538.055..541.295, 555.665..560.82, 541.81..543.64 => -0.11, 57.3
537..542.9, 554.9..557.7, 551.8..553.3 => 0.09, 61.9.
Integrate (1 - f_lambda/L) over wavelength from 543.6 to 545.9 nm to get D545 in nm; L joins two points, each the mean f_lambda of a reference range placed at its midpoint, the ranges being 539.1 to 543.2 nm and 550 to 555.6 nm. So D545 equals -0.16 nm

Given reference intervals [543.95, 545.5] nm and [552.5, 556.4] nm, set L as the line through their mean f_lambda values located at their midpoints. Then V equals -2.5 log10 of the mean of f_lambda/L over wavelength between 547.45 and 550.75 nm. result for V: 0.08 mag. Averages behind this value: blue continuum 62.3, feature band 56.7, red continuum 59.7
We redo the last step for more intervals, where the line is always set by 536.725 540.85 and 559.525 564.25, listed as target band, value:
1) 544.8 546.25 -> -0.103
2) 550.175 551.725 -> 0.007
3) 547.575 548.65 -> 0.079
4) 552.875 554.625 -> 0.034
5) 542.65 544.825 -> -0.041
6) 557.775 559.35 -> 0.147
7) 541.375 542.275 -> -0.086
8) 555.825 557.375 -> -0.041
